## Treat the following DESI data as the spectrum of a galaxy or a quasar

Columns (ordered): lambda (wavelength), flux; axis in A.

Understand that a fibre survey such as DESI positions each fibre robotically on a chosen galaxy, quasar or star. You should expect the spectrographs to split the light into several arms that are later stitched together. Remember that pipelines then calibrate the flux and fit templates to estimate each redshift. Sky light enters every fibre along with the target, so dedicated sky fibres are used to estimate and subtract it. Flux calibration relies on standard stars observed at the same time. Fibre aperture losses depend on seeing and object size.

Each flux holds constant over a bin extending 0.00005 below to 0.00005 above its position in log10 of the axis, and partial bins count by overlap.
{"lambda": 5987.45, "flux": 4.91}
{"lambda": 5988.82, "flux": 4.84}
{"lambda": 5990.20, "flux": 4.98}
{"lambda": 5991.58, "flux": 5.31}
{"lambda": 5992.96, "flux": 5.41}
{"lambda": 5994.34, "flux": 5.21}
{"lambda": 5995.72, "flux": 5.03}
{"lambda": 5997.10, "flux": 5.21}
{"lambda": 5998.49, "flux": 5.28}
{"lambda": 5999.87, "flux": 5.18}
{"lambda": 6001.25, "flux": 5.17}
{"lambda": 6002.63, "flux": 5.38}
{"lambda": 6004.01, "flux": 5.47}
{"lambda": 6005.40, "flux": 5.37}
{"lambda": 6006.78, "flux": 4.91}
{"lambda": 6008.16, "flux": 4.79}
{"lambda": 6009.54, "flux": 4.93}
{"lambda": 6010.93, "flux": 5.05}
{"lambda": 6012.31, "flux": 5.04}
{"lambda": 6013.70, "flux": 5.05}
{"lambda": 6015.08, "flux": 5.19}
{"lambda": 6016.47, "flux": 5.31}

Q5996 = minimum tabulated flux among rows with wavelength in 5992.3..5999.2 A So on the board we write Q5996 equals 5.03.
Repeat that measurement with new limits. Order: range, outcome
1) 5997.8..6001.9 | 5.17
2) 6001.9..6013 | 4.79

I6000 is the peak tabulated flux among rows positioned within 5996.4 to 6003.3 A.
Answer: 5.38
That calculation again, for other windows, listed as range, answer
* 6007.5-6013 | 5.05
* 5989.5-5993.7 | 5.41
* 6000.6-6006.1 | 5.47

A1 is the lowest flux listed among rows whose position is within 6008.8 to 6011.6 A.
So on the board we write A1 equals 4.93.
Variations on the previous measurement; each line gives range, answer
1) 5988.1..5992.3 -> 4.84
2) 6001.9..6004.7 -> 5.38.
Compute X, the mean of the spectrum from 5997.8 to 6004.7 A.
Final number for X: 5.3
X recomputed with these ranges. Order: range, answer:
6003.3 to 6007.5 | 5.25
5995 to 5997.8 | 5.11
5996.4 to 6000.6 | 5.22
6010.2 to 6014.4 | 5.04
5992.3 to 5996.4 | 5.22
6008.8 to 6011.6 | 4.98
